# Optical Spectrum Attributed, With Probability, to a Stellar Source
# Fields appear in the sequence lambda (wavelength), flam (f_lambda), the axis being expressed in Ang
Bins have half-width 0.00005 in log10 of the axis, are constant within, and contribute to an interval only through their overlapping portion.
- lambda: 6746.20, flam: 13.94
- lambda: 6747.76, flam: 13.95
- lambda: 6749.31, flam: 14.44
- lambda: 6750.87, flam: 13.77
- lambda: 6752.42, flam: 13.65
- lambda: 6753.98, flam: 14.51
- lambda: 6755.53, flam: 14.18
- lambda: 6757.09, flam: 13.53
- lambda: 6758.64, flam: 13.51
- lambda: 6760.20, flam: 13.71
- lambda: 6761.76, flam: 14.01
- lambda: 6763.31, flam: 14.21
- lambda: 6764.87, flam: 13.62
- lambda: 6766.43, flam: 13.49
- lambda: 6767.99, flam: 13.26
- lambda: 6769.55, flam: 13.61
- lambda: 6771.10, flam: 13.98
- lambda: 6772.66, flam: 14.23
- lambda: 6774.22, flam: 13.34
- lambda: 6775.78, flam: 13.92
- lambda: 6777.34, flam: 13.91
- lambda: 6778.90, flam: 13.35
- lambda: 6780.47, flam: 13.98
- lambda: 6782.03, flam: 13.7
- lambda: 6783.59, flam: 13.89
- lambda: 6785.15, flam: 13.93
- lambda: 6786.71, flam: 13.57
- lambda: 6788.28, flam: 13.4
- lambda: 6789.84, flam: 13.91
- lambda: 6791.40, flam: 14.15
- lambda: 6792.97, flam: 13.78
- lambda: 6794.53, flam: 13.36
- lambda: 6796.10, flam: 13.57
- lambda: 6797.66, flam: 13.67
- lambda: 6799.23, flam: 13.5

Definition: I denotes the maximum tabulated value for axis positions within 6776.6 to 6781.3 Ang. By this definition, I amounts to 13.98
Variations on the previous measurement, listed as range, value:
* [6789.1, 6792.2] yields 14.15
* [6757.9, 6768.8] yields 14.21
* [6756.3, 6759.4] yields 13.53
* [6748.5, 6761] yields 14.51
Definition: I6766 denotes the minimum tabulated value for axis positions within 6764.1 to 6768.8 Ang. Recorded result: 13.26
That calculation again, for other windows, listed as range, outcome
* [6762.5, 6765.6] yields 13.62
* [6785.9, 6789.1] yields 13.4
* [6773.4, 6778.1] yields 13.34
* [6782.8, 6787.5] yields 13.57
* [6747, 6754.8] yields 13.65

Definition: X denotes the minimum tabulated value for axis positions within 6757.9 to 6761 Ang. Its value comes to 13.51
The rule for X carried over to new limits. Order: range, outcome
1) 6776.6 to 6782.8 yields 13.35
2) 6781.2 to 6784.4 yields 13.7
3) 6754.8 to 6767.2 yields 13.49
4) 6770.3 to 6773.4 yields 13.98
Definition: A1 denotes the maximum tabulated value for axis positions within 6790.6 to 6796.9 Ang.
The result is 14.15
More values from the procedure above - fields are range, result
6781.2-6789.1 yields 13.93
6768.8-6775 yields 14.23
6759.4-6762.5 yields 14.01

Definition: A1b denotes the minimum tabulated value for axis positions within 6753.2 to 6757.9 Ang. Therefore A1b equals 13.53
